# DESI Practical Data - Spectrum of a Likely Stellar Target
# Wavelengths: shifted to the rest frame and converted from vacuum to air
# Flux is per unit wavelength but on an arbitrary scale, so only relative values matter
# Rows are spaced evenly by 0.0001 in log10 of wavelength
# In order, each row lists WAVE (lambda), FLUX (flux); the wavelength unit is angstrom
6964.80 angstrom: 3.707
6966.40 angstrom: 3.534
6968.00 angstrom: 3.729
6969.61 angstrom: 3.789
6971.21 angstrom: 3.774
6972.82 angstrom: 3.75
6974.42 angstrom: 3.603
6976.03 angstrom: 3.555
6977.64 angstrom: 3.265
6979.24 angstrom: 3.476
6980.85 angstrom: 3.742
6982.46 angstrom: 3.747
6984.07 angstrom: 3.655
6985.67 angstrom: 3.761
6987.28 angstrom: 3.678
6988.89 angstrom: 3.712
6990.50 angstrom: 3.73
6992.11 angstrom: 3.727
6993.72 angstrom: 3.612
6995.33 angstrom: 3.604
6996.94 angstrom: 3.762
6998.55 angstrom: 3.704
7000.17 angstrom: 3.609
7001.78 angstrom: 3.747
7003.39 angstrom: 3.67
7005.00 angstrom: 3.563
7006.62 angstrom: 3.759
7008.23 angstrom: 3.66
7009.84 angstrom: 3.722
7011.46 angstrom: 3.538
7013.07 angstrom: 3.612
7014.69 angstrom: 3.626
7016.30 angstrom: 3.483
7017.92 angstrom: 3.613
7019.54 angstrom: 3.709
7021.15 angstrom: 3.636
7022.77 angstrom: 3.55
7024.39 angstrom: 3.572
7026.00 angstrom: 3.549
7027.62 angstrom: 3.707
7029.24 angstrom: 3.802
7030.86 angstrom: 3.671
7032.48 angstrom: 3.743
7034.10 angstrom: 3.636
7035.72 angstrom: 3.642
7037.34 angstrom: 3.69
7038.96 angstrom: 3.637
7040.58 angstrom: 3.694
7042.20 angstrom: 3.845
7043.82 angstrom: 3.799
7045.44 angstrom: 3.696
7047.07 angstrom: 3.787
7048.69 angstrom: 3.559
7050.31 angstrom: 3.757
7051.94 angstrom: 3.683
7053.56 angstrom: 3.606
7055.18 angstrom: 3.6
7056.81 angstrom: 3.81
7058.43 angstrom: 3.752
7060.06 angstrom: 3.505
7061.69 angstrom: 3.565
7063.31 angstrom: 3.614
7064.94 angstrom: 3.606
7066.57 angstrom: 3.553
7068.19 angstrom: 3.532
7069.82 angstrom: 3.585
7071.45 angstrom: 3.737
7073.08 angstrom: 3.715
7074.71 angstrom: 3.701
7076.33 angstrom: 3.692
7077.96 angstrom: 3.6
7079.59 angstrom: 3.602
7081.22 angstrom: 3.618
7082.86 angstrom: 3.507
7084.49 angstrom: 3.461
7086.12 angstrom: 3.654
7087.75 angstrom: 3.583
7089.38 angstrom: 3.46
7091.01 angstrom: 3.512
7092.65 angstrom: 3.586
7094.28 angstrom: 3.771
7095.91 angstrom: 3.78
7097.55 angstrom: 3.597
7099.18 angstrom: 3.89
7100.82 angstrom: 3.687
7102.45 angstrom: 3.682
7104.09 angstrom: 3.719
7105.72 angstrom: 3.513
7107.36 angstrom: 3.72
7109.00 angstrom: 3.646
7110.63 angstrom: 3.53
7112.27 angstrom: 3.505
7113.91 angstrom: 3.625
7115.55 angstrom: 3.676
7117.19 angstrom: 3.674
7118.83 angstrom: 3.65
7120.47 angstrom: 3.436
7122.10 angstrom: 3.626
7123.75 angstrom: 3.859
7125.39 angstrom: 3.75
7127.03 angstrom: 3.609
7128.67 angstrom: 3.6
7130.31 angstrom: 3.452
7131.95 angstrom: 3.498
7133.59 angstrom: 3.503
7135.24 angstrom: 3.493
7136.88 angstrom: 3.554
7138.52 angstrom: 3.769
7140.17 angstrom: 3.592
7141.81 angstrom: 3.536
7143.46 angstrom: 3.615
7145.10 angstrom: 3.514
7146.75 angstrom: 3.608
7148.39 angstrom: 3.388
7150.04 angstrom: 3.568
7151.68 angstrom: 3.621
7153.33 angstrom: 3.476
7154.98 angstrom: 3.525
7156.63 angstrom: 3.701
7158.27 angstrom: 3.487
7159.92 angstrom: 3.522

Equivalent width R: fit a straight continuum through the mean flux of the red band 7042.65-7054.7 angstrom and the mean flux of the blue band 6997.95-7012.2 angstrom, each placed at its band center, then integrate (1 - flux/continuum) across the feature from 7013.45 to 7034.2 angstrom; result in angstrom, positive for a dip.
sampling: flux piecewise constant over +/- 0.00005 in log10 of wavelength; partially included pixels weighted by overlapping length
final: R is 0.2 angstrom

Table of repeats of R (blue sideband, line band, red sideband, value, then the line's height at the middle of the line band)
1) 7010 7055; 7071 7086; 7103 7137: 0.0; 3.63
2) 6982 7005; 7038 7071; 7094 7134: 0.0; 3.66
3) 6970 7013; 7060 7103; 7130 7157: -0.3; 3.6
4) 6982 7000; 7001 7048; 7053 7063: 0.0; 3.67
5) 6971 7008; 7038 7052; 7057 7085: -0.3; 3.63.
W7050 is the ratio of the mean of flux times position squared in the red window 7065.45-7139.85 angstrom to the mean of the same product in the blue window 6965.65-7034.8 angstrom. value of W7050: 1.02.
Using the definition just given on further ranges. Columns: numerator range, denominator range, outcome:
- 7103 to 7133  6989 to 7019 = 1.02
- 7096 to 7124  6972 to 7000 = 1.03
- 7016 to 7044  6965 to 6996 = 1.02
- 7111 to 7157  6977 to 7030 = 1.02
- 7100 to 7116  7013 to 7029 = 1.03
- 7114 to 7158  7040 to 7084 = 1.00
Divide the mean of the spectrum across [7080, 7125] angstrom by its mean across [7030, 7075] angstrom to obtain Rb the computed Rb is 1.0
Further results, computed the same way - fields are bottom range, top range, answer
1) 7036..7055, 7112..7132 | 0.98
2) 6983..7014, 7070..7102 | 0.99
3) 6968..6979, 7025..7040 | 1.01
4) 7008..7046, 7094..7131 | 1.00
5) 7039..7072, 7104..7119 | 0.99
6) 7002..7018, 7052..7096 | 1.00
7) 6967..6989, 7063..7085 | 0.99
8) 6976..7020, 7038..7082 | 1.00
